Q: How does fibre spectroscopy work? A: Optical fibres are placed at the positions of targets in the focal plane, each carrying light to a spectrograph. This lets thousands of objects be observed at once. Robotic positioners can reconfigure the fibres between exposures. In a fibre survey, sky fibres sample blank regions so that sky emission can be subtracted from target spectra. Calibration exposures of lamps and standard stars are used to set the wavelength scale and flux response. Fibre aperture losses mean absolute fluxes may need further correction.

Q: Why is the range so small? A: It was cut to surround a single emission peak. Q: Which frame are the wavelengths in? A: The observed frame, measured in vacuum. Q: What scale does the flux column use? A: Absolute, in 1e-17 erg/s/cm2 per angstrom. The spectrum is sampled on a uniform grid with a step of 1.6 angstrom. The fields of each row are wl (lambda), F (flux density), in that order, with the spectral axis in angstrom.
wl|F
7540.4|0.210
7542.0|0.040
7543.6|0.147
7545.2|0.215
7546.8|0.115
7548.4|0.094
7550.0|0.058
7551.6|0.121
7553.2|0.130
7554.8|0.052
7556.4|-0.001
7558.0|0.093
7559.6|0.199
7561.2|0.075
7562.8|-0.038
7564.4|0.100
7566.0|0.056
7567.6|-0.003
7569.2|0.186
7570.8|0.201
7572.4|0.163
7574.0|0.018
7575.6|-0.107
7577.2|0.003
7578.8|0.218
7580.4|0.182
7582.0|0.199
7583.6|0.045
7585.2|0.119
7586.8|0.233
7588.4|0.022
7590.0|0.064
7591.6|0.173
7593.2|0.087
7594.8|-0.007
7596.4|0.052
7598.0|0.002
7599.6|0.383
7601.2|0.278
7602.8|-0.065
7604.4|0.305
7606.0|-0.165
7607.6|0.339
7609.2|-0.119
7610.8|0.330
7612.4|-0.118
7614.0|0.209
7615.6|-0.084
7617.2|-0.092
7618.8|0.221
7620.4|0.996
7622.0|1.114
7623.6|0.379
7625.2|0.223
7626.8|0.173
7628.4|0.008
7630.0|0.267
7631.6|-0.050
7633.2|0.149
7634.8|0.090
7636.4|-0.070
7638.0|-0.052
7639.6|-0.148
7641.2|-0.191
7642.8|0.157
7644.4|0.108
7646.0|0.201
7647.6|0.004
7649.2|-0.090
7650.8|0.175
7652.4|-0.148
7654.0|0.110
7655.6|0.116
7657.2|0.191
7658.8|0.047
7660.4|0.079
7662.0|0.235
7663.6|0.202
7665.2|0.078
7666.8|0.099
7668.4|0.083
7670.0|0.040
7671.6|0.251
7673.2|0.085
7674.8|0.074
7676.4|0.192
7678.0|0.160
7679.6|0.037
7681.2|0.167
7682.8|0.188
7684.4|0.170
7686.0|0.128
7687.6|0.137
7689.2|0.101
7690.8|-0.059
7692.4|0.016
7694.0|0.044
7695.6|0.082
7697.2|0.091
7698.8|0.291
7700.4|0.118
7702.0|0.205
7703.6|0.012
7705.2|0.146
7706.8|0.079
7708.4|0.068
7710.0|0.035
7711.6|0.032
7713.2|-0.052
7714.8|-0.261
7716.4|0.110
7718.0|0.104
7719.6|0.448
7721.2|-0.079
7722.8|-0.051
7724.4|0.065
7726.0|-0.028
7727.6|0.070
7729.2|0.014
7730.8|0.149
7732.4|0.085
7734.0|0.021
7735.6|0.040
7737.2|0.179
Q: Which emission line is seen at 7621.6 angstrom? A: H-gamma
